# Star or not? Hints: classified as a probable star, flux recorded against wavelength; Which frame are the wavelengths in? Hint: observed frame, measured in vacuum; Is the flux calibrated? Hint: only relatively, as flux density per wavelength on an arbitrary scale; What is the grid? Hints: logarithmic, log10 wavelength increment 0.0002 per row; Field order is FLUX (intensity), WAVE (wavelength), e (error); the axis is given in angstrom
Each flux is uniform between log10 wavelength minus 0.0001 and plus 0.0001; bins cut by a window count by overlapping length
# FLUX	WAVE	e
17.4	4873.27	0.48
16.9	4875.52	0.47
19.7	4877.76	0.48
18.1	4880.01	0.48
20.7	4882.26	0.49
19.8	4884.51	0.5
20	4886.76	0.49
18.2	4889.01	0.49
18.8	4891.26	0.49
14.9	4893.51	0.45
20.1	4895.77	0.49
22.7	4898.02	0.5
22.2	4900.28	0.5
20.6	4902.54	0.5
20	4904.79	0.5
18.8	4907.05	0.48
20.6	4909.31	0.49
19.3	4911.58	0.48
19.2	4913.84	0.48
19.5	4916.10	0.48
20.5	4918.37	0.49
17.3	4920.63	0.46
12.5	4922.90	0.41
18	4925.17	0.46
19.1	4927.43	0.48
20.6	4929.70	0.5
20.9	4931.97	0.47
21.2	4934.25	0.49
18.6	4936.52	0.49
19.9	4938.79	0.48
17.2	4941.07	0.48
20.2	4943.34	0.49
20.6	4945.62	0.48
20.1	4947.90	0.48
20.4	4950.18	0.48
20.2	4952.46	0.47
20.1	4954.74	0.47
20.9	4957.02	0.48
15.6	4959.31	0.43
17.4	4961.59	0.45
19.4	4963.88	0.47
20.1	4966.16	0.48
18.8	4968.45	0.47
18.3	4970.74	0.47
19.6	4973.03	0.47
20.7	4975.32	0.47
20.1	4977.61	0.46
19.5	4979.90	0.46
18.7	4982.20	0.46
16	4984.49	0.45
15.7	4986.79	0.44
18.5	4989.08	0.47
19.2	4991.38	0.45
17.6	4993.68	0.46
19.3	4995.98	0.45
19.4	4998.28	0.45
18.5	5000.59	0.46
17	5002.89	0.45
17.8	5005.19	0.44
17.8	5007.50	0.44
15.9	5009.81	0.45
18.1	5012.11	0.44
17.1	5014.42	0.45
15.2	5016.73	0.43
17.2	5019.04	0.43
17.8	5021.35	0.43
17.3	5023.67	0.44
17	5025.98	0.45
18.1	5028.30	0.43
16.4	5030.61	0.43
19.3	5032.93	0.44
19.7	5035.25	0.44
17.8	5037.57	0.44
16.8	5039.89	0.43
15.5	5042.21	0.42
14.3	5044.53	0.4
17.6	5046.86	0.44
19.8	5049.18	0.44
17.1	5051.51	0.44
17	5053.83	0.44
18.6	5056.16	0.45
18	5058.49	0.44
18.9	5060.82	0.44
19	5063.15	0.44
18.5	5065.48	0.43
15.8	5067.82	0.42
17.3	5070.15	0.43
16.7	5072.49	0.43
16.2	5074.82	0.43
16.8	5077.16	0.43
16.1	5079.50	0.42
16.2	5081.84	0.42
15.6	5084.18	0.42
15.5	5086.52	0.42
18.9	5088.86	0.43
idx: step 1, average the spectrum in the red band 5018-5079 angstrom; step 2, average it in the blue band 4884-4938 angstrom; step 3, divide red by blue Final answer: 0.9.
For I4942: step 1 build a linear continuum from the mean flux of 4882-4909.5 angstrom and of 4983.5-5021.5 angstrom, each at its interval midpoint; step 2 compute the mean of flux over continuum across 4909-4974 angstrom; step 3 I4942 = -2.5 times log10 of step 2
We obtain -0.021 mag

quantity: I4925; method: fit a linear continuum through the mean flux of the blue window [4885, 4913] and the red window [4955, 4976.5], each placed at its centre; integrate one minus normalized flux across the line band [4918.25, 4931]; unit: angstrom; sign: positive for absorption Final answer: 1.0 angstrom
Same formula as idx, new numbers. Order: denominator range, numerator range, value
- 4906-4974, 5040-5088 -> 0.89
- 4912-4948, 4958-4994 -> 0.97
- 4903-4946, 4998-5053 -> 0.91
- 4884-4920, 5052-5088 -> 0.87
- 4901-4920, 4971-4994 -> 0.94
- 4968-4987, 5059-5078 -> 0.93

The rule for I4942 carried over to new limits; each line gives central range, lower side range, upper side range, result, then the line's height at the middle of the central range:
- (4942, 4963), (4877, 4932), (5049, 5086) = -0.046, 18.7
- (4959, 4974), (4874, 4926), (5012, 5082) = -0.020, 18.3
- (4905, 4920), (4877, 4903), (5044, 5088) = -0.016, 19.3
